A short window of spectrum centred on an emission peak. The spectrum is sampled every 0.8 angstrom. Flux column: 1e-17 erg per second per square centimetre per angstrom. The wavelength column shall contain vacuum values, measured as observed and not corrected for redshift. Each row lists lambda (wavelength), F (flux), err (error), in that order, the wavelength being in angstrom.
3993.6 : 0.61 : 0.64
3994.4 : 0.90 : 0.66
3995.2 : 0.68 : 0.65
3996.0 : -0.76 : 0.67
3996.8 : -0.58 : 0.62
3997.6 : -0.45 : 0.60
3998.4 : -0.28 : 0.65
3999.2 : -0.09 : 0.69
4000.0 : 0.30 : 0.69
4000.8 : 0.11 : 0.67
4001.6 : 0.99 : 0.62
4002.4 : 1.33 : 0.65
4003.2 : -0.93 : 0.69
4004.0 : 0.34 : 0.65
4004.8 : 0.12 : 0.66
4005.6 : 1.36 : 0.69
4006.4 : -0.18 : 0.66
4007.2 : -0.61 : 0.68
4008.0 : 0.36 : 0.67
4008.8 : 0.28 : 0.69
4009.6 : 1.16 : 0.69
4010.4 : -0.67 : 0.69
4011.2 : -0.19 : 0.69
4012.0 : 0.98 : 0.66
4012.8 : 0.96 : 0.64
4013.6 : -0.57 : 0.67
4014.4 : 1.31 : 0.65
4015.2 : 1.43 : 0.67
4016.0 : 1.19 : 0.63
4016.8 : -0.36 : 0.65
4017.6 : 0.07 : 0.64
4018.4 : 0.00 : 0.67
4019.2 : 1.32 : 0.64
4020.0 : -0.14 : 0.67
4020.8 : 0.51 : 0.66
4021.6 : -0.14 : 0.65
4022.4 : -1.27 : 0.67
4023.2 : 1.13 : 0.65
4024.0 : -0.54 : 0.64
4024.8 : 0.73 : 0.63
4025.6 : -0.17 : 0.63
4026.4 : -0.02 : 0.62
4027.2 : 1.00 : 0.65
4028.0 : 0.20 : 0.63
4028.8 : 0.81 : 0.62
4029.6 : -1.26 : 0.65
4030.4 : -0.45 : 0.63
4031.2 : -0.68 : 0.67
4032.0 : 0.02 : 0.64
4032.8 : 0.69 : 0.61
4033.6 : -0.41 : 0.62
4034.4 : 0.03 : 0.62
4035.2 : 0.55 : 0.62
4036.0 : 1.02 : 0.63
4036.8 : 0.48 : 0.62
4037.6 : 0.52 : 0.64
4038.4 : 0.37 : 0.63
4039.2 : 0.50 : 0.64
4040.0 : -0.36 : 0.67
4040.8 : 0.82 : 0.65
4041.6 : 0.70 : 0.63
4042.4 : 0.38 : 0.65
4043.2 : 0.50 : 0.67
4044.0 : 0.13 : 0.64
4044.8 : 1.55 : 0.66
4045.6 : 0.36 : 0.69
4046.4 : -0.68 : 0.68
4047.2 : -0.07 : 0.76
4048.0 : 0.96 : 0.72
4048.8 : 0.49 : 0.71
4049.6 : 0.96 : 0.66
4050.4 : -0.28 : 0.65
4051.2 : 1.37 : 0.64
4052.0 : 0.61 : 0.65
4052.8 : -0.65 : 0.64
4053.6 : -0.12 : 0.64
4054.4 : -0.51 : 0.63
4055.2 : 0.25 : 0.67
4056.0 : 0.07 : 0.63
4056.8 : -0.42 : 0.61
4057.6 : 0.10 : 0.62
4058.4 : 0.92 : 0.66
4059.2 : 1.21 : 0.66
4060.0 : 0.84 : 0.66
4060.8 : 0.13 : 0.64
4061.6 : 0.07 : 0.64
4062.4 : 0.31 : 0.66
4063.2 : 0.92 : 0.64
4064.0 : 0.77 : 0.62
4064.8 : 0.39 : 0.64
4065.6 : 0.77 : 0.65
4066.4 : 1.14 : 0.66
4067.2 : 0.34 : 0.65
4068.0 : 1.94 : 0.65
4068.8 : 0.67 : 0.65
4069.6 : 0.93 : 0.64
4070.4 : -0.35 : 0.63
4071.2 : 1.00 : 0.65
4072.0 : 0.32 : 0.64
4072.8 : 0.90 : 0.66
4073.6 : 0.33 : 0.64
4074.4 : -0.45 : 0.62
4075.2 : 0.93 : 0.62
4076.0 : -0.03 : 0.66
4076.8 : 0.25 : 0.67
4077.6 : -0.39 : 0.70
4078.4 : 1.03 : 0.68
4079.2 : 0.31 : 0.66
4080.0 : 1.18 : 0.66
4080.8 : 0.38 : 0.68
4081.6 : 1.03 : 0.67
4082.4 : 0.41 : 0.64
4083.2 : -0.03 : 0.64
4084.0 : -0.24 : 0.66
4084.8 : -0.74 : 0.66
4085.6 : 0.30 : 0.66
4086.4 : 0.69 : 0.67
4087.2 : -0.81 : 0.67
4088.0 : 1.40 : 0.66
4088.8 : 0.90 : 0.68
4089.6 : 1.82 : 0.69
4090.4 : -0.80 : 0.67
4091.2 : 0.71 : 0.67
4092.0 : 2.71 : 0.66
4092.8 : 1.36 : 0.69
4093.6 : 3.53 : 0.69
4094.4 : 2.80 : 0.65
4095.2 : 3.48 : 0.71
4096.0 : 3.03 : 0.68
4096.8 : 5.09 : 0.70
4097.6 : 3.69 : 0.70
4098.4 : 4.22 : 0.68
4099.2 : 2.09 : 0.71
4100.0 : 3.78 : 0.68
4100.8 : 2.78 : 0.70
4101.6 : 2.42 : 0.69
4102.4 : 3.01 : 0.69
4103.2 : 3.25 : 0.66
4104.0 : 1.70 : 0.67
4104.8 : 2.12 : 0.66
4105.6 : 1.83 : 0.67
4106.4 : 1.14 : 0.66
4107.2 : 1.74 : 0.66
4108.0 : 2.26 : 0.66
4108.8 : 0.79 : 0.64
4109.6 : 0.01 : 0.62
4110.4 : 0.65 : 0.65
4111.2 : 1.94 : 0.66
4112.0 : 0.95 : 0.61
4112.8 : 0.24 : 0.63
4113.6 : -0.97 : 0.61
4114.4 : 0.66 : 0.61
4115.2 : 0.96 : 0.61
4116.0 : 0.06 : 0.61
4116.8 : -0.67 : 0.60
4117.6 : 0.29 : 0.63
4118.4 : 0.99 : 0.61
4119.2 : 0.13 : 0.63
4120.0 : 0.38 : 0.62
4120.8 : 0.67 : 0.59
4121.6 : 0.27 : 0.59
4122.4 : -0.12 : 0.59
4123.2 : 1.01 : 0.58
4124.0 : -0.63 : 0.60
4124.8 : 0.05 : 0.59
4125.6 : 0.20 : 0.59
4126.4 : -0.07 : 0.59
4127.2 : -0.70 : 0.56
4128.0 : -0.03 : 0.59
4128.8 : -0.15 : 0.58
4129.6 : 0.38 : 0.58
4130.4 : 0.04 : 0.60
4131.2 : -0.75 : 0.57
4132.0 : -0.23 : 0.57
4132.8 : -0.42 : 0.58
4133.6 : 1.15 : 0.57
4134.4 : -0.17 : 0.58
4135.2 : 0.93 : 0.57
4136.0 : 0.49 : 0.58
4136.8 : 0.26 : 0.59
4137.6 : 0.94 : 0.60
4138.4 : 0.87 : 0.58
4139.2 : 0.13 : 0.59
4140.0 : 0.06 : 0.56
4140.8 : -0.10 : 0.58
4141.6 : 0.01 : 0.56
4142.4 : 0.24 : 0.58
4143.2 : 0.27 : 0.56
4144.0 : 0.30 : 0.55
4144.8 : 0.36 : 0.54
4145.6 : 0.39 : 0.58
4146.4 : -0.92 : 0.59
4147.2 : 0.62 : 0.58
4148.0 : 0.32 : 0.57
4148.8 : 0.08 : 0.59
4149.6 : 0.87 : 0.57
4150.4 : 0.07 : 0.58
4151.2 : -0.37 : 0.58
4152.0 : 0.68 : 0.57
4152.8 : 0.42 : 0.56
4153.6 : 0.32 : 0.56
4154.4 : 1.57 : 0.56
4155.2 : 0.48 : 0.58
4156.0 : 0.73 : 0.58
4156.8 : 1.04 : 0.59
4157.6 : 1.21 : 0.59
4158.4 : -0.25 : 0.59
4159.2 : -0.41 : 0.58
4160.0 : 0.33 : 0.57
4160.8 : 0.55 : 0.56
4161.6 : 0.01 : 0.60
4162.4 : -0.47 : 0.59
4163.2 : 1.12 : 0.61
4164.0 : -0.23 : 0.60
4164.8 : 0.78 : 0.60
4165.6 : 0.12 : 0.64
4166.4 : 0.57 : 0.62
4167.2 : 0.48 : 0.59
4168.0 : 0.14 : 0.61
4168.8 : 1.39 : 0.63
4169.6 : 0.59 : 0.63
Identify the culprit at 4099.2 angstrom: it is Ly-alpha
